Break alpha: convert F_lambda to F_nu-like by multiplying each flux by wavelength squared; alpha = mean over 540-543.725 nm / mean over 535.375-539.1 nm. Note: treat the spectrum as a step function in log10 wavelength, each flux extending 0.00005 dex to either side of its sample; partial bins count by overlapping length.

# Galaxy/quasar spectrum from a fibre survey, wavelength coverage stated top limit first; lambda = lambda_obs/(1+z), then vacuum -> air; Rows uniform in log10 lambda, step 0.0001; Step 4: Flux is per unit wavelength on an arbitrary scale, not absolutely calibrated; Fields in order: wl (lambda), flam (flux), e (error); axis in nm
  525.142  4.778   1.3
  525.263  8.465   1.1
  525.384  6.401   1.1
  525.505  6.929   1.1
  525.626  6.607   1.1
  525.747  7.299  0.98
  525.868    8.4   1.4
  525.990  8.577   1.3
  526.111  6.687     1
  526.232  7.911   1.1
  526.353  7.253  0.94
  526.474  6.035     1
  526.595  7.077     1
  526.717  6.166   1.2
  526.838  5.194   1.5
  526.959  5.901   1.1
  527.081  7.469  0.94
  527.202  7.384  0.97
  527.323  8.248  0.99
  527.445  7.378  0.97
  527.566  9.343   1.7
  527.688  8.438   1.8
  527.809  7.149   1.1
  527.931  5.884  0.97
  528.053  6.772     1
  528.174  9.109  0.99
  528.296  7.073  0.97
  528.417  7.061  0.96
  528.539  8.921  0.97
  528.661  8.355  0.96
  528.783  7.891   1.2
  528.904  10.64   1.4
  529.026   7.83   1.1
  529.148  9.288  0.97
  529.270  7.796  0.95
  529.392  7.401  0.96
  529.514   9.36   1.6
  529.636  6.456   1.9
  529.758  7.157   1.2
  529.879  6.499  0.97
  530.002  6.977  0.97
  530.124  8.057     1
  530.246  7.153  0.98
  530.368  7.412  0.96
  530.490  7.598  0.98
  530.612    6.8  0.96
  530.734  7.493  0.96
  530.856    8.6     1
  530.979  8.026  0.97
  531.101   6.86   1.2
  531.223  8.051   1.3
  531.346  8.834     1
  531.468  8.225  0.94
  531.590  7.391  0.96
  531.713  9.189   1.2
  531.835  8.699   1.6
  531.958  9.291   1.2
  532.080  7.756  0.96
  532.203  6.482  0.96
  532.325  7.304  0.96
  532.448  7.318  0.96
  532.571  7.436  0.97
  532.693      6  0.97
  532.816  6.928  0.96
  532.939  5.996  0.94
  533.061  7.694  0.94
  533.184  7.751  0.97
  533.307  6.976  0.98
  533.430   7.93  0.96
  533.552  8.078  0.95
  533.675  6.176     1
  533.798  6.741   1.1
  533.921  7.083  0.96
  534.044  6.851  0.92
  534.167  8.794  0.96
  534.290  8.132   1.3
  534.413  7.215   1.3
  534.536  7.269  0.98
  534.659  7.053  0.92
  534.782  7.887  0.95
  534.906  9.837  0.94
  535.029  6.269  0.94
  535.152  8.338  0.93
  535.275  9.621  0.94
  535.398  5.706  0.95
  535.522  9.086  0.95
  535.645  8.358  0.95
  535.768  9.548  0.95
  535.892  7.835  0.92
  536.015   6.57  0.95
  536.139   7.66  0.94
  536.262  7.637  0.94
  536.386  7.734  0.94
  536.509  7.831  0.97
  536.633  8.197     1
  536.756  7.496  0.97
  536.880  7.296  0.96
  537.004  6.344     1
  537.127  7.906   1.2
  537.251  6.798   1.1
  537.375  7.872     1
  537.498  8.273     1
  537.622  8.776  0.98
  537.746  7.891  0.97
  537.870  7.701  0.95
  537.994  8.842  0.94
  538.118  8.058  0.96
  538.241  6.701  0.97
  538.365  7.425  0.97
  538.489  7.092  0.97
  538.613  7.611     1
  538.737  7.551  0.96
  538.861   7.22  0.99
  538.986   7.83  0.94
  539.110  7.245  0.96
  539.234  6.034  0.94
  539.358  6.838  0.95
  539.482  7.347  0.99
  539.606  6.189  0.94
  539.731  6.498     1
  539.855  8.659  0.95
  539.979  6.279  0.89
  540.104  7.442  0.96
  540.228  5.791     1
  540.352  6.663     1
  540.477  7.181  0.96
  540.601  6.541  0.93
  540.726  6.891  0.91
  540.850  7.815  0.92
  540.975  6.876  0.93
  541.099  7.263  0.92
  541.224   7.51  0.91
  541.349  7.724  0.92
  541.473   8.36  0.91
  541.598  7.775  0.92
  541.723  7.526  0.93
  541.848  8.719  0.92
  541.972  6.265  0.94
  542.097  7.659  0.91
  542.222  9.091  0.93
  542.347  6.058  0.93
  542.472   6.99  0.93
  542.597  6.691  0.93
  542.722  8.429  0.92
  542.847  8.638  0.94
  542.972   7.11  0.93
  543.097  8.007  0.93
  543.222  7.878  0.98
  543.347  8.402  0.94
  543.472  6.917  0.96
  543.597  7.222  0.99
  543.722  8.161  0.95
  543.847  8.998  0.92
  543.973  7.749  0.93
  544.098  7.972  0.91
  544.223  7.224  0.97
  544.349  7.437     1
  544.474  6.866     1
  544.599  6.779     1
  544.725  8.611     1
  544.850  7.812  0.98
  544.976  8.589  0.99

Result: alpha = 1.0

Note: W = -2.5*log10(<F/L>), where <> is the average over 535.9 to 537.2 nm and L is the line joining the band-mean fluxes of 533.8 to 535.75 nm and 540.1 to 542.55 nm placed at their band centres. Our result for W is 0.03 mag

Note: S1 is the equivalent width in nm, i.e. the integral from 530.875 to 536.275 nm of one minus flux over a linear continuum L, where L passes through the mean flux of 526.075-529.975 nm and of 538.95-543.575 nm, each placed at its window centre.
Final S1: -0.17 nm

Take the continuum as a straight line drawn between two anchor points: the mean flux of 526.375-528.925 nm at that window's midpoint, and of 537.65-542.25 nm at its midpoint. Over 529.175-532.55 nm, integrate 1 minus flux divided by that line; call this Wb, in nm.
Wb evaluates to -0.137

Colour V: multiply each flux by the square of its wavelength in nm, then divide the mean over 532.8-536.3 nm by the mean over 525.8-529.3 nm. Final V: 1.03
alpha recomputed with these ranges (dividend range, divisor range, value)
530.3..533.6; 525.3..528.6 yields 1.07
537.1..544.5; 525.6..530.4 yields 1.04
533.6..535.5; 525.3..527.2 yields 1.12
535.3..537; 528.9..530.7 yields 1.04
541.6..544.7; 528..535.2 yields 1.04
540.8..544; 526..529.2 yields 1.07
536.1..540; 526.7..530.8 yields 1.02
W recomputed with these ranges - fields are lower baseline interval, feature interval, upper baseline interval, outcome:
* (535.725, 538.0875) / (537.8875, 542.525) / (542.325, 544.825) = 0.061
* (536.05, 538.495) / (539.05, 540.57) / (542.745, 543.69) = 0.132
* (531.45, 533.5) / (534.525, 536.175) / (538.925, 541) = -0.091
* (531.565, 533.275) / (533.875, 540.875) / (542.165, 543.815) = 0.010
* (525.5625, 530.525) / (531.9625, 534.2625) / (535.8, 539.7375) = 0.038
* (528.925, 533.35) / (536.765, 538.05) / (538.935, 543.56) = -0.043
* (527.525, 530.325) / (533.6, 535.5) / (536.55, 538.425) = 0.026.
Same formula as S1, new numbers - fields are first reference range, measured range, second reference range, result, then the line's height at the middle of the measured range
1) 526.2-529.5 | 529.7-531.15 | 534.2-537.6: 0.05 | 7.67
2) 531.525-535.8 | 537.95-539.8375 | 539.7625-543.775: 0.07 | 7.52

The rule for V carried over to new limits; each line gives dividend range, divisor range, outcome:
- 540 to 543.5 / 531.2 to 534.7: 1.02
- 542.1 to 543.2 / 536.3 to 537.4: 1.04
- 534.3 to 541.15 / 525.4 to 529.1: 1.04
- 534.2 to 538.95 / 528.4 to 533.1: 1.02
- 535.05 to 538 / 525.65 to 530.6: 1.07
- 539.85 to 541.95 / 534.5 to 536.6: 0.94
